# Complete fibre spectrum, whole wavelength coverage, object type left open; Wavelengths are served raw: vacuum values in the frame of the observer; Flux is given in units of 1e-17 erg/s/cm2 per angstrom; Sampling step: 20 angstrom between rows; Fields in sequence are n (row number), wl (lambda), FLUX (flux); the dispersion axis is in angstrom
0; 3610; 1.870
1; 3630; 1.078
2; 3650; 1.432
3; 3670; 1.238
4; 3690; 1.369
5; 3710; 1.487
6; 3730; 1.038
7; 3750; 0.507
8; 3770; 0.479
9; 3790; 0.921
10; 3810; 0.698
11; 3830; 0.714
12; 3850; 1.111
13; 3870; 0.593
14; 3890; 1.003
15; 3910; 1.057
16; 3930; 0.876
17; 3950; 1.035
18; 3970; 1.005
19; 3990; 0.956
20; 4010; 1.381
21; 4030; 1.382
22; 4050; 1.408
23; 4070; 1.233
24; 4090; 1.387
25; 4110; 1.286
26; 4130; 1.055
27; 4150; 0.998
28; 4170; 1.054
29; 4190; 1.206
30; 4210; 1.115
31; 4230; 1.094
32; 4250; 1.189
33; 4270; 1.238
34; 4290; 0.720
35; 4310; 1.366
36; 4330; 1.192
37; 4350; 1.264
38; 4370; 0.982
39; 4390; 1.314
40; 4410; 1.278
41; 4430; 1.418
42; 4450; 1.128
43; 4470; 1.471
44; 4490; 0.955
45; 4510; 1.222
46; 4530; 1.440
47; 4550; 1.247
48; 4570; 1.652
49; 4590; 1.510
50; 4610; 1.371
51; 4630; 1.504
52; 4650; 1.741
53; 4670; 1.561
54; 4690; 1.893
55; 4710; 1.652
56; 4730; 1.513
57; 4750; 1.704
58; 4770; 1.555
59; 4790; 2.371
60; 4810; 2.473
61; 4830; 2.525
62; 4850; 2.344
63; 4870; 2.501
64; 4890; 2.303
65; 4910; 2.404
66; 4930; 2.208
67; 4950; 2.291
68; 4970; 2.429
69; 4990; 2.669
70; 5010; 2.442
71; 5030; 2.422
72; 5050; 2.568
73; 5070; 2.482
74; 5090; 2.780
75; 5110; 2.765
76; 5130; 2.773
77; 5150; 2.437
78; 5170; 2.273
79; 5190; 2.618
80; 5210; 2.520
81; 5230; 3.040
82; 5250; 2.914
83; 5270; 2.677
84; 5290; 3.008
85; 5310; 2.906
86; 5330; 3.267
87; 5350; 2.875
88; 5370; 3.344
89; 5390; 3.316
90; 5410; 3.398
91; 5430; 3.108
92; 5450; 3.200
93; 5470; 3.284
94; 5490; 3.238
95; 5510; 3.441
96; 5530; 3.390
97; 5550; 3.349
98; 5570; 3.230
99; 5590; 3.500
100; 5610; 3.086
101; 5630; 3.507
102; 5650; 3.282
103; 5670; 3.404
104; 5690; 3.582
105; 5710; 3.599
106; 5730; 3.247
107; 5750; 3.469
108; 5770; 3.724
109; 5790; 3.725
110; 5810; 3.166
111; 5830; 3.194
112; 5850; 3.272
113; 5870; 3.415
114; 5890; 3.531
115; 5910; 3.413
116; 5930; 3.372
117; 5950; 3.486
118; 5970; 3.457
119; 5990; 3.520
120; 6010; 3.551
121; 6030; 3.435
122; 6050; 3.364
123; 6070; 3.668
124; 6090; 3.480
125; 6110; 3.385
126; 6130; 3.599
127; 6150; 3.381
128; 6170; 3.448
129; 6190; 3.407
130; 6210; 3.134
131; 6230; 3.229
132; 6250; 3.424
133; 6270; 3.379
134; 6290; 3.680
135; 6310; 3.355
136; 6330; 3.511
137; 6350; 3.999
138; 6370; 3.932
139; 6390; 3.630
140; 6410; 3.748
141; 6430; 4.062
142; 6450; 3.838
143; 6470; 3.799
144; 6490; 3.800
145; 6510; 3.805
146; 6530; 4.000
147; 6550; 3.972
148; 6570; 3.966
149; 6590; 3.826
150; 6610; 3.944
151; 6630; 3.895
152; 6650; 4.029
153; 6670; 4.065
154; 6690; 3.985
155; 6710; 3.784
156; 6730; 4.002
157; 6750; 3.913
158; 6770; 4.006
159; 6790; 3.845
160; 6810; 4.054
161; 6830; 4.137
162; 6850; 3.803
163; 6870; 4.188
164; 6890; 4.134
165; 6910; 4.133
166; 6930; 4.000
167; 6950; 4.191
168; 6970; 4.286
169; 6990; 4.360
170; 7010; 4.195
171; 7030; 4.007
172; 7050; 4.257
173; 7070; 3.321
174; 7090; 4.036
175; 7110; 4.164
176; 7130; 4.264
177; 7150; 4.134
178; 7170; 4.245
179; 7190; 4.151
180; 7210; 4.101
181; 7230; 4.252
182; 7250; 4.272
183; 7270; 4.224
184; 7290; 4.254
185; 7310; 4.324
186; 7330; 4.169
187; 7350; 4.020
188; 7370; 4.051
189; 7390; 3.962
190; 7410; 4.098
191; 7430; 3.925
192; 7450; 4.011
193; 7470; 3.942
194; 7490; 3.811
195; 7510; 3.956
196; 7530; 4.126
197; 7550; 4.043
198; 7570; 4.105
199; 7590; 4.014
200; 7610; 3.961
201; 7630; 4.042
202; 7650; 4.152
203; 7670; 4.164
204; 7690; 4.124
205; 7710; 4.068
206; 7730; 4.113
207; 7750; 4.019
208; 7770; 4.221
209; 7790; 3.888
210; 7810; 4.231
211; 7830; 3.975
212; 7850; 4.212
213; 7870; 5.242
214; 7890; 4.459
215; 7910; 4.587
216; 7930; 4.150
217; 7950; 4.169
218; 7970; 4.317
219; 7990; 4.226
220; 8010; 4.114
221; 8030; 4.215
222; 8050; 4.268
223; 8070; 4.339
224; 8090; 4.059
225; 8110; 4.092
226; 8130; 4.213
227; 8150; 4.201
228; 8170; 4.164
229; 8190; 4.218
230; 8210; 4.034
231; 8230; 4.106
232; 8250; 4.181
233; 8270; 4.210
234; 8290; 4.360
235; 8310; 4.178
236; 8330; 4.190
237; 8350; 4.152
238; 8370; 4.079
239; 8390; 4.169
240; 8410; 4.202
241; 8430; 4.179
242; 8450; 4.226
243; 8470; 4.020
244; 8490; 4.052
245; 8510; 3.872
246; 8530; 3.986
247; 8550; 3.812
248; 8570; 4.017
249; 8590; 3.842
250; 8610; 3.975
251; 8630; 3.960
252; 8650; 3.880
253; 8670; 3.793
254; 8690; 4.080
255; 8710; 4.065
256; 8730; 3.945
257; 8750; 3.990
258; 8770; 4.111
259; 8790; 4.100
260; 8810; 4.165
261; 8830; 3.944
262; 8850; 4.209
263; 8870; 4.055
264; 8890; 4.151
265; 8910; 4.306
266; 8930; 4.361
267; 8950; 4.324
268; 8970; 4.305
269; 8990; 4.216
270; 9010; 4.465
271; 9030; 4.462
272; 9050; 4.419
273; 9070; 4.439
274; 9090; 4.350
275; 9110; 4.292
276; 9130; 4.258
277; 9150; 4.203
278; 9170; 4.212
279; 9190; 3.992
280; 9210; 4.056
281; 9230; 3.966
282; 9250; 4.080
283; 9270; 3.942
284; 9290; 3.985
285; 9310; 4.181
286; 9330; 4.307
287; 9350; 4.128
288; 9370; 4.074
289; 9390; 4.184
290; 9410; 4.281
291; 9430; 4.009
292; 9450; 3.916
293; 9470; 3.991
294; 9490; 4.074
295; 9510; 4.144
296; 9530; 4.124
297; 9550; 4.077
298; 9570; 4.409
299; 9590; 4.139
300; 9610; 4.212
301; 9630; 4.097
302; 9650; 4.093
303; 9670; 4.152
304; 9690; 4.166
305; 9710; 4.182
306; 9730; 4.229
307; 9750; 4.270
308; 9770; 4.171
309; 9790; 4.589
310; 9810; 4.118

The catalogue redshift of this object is 0.20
